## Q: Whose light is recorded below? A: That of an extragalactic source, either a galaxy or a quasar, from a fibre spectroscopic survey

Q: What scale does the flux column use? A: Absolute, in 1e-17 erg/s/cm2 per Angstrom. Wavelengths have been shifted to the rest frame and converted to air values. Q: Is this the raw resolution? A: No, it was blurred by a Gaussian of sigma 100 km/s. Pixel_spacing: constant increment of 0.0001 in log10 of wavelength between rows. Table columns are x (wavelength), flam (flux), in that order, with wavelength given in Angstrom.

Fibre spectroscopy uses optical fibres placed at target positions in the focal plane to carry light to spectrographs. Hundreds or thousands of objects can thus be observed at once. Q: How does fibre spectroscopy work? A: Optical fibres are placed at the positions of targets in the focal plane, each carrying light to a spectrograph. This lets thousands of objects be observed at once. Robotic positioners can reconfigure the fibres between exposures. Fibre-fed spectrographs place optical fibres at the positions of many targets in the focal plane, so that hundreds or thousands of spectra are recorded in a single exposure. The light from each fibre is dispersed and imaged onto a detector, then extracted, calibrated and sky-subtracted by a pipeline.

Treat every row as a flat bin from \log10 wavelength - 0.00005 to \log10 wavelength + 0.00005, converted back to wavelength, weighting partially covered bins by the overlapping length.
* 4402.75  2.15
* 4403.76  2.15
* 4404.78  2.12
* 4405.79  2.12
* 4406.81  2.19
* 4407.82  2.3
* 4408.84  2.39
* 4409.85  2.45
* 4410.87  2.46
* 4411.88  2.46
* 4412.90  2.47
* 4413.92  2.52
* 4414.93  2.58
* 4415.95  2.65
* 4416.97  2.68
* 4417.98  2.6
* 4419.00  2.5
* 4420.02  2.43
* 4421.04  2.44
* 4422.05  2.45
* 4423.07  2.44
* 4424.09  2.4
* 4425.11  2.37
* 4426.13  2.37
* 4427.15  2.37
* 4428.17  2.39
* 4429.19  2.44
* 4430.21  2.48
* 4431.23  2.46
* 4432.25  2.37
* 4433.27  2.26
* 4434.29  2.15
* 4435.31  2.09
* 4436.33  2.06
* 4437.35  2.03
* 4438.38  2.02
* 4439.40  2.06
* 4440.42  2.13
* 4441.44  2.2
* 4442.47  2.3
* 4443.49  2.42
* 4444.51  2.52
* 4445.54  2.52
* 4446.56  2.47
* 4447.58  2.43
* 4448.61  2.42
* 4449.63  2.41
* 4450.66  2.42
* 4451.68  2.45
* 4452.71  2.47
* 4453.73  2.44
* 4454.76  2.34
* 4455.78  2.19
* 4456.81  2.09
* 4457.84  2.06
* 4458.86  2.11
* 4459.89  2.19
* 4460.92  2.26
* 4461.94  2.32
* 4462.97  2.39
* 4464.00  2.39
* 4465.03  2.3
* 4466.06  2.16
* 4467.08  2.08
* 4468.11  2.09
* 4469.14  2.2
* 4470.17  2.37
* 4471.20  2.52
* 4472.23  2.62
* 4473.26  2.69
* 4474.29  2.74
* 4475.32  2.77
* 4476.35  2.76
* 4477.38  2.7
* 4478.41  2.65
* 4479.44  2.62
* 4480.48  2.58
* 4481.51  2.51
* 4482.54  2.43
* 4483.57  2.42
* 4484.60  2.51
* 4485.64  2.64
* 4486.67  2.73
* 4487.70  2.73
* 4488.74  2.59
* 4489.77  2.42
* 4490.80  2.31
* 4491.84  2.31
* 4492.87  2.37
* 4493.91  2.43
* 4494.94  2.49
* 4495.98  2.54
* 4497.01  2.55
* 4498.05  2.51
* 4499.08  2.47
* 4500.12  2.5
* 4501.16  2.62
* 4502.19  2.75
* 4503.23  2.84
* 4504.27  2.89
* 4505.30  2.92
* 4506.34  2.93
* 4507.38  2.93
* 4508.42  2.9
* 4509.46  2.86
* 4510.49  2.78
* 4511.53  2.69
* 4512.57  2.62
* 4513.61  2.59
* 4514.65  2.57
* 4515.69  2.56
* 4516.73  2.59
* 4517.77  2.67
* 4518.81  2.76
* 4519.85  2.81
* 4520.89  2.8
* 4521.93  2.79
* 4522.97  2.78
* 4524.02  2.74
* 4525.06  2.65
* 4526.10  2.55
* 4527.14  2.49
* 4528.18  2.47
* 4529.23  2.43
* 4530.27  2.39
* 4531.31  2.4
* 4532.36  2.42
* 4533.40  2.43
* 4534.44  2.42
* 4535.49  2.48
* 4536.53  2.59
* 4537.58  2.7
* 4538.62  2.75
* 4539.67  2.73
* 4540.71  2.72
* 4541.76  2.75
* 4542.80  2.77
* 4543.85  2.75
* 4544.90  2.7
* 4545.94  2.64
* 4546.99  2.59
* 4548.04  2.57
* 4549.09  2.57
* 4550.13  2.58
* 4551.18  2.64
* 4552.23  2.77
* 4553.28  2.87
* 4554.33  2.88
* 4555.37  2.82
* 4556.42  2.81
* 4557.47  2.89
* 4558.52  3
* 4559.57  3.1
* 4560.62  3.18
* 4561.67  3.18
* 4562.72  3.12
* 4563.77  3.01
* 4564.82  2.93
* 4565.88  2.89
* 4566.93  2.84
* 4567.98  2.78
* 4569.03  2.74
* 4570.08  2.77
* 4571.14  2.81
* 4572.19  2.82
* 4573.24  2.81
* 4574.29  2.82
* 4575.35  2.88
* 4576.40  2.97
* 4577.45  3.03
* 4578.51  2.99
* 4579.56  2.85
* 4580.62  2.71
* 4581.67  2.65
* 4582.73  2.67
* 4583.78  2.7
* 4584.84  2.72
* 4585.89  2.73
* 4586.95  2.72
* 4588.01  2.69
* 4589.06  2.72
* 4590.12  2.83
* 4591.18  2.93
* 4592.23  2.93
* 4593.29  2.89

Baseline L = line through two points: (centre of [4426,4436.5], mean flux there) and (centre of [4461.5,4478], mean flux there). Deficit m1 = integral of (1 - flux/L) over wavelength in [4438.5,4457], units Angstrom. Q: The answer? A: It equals 0.2 Angstrom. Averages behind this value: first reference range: 2.32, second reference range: 2.45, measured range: 2.35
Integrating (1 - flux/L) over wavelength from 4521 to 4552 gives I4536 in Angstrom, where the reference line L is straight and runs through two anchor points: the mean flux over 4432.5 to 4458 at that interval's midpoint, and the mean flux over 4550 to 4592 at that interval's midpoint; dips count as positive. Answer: 1.0 Angstrom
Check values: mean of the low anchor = 2.28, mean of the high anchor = 2.85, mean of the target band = 2.61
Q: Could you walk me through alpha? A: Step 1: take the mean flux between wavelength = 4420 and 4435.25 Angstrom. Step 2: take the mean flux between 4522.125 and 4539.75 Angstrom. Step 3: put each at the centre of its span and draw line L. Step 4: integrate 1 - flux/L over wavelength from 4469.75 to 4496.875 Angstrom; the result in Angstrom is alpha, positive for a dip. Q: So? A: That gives -0.9 Angstrom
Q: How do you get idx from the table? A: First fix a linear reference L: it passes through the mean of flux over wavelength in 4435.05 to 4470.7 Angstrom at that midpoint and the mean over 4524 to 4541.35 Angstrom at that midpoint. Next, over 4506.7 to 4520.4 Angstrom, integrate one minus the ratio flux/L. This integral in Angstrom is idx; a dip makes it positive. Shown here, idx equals -1.3 Angstrom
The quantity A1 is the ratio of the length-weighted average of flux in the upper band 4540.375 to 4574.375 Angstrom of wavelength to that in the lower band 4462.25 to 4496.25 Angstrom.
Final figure 1.14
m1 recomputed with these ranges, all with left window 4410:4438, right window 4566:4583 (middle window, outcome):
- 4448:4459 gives 0.7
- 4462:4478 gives 0.5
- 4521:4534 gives 0.7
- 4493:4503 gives 0.3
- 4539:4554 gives 0.3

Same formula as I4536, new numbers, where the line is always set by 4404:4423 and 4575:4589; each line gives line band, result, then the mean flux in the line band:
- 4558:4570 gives -0.96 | 2.97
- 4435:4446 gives 1.21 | 2.21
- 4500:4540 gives -0.08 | 2.66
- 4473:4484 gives -0.24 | 2.63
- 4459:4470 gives 1.30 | 2.24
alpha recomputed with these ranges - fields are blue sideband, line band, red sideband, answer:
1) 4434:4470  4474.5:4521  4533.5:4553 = -3.4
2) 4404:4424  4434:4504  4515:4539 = 2.7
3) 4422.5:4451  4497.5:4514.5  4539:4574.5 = -0.8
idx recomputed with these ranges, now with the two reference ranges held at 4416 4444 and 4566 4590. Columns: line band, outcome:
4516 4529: -0.2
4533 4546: 0.1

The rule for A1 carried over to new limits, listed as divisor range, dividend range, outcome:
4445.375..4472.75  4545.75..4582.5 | 1.23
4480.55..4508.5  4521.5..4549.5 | 1.00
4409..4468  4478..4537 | 1.11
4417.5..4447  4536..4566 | 1.20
